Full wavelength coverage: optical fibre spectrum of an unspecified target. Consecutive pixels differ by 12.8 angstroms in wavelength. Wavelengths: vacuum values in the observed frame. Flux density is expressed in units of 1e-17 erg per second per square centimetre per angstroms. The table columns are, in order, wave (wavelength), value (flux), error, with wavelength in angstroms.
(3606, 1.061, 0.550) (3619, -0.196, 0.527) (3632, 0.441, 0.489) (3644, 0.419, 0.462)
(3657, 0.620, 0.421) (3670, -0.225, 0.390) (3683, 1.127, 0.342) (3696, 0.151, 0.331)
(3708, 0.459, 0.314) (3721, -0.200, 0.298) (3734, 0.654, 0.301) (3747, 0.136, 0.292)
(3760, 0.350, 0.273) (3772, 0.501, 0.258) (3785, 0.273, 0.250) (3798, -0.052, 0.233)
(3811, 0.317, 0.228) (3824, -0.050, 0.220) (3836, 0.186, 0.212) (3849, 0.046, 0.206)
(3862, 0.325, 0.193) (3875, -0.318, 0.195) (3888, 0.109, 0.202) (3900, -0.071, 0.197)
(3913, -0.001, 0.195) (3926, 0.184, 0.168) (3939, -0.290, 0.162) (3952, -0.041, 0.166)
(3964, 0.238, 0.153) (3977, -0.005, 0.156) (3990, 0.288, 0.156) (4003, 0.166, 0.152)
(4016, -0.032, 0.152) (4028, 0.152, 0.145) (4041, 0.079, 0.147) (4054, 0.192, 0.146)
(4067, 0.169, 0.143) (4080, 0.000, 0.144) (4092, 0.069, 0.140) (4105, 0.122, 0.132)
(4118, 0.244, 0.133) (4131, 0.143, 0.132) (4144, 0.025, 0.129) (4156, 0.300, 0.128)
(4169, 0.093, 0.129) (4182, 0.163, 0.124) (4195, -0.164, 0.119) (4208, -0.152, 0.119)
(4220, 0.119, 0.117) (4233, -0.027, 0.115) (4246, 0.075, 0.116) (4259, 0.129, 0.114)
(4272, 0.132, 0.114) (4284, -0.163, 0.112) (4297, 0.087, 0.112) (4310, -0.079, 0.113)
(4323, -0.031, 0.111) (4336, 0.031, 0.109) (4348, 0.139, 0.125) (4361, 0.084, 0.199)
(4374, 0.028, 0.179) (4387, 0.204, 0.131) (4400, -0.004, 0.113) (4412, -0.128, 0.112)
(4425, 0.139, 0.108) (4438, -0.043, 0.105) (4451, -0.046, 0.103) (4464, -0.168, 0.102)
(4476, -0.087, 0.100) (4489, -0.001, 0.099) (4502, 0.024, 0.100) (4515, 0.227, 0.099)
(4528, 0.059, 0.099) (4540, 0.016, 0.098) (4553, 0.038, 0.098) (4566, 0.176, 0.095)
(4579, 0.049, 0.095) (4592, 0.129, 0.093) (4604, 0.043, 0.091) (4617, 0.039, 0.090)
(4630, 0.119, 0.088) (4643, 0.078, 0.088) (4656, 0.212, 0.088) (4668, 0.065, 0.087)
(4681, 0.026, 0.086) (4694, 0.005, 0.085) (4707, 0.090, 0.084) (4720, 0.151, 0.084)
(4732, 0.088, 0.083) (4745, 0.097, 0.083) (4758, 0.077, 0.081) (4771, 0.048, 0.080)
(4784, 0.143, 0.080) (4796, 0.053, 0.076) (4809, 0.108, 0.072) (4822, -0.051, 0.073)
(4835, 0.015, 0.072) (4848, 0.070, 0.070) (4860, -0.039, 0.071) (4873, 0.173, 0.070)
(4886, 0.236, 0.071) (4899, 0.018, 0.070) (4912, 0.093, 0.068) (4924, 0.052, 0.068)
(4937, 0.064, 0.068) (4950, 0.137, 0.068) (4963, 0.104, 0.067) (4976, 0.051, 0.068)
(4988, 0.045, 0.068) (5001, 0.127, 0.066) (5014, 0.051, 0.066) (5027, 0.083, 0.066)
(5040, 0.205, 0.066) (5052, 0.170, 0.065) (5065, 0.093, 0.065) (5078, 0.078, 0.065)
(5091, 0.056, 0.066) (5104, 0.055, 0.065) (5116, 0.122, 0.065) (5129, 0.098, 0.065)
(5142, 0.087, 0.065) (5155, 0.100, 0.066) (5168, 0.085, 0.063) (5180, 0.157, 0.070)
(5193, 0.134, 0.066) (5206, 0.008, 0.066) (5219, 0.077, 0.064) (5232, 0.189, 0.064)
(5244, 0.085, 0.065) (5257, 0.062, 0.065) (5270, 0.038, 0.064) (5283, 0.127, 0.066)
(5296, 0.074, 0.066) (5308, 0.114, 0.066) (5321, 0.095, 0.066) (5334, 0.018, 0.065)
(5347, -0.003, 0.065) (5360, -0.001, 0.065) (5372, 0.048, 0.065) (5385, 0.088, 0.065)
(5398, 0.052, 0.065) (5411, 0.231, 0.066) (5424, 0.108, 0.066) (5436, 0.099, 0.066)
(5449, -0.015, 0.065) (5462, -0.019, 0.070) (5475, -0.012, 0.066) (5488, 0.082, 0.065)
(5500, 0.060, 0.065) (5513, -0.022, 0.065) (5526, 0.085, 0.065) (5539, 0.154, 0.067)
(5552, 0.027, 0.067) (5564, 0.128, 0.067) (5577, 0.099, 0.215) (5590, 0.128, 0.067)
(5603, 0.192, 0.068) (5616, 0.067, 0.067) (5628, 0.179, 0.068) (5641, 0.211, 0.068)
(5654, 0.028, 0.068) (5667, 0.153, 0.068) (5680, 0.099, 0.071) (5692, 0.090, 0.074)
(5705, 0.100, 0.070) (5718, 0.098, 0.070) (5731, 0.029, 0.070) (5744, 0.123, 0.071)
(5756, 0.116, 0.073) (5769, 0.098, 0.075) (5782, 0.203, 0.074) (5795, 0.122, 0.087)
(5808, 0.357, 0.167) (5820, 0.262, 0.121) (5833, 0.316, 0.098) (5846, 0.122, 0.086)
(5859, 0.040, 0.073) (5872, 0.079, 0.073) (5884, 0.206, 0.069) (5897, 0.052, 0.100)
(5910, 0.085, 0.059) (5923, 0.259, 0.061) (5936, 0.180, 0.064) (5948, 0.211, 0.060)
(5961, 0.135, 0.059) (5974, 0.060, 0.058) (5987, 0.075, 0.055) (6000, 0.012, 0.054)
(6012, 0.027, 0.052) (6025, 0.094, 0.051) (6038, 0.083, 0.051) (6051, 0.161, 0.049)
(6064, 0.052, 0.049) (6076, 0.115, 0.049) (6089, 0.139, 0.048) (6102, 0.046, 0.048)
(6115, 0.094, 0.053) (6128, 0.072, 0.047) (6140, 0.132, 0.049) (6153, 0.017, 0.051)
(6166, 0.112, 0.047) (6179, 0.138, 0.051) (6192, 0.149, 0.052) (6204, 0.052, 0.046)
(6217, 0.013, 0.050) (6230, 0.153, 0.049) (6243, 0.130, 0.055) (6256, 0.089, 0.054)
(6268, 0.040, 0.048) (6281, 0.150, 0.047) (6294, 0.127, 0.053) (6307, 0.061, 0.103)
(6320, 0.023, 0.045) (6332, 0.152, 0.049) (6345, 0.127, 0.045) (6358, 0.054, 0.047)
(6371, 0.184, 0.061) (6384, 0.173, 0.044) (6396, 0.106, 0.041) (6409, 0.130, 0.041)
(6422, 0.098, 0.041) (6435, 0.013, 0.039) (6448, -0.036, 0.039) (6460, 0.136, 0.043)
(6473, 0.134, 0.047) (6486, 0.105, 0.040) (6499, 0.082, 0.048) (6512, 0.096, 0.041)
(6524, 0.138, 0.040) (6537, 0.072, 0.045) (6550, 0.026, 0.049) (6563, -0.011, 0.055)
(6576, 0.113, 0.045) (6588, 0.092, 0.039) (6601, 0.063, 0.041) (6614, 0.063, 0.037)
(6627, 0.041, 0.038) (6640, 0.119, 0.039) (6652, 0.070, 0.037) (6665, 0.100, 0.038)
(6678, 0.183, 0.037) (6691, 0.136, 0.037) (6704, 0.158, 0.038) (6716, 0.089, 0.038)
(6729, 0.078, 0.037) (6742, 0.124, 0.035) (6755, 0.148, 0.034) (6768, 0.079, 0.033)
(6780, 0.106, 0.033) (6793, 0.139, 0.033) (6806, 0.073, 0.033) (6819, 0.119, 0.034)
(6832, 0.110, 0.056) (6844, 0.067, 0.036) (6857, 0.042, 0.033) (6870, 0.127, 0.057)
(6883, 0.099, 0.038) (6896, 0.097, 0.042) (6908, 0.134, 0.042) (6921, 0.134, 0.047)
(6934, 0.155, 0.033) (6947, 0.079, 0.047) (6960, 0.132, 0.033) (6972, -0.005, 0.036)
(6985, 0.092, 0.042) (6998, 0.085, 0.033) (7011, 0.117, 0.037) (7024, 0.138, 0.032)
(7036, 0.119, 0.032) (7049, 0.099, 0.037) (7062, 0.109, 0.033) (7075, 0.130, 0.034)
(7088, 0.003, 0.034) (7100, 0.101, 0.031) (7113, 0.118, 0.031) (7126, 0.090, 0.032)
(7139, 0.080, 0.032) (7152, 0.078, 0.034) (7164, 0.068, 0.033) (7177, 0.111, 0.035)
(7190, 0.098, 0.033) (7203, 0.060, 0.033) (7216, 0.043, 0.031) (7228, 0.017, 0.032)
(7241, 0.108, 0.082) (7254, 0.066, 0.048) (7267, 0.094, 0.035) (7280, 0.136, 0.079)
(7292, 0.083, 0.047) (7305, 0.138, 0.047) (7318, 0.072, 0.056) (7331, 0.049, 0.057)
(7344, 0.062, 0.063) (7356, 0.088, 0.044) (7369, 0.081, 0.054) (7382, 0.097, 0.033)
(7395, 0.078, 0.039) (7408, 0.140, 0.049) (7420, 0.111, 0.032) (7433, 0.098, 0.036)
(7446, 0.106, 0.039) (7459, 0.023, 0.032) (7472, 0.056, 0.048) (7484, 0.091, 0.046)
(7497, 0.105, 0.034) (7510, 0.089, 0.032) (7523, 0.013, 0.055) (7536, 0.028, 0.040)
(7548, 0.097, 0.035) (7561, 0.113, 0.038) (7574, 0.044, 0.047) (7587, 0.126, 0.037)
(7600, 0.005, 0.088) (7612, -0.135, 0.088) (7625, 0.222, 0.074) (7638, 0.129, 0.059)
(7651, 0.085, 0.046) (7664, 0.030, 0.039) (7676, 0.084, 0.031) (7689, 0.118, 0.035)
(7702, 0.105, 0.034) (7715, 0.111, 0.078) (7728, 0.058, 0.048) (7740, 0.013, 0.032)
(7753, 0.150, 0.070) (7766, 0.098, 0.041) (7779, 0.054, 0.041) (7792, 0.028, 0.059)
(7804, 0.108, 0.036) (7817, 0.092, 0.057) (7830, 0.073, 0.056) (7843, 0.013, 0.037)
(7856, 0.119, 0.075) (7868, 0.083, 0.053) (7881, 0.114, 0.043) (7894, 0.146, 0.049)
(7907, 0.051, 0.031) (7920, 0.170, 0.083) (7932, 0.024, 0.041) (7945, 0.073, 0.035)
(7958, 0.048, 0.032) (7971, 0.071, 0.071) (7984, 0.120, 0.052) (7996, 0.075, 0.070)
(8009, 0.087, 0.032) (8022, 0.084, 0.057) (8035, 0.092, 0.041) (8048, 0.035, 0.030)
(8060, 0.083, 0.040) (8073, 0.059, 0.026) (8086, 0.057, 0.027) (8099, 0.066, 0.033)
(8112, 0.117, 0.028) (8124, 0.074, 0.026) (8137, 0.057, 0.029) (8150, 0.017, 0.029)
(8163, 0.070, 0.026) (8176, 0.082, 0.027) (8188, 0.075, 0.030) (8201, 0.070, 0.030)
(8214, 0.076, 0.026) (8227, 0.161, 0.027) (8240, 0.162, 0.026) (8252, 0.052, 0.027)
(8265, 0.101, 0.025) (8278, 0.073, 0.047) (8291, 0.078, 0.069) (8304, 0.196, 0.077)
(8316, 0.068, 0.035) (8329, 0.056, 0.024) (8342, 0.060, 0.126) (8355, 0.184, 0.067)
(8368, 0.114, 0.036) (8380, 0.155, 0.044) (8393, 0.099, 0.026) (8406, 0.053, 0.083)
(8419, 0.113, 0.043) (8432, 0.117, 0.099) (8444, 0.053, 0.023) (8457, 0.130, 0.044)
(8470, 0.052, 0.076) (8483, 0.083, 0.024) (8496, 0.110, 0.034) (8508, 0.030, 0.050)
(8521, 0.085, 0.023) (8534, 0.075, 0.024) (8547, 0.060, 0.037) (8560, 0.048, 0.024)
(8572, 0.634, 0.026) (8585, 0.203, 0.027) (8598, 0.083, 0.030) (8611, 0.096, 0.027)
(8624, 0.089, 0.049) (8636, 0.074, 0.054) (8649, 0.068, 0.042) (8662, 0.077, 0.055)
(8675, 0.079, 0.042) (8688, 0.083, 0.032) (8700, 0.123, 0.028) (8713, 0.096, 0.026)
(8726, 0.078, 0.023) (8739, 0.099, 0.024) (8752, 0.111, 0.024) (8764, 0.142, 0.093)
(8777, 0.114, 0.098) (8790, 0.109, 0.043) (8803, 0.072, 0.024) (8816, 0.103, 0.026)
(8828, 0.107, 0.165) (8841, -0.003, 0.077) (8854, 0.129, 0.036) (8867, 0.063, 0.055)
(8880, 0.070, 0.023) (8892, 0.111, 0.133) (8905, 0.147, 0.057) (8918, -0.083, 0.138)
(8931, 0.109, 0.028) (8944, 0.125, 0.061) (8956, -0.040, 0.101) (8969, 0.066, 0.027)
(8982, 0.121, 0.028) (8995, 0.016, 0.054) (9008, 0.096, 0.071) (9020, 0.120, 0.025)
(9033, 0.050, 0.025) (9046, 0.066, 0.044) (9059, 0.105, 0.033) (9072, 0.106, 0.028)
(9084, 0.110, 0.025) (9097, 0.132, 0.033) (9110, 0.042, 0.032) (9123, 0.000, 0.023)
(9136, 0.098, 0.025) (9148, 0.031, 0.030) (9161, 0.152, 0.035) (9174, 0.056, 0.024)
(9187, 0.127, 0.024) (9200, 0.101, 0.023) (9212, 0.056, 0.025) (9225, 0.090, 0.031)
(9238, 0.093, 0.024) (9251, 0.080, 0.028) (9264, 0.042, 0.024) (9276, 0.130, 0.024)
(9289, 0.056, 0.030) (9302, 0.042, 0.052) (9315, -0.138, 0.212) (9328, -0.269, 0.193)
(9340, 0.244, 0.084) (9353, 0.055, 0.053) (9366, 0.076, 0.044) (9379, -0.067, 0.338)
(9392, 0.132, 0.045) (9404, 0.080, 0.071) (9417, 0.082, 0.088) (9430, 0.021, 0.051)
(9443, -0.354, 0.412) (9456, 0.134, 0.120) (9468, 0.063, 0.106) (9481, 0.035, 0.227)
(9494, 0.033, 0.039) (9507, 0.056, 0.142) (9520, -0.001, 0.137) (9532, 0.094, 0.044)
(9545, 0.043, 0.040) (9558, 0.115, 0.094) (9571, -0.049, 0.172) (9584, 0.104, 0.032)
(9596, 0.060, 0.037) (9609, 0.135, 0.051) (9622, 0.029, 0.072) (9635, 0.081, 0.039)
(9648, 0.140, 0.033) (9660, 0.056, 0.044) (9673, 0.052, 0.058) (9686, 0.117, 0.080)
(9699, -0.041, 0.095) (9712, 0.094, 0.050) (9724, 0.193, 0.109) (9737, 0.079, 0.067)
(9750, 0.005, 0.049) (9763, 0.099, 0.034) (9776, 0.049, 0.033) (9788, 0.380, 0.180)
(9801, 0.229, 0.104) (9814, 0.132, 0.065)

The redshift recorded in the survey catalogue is 1.30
